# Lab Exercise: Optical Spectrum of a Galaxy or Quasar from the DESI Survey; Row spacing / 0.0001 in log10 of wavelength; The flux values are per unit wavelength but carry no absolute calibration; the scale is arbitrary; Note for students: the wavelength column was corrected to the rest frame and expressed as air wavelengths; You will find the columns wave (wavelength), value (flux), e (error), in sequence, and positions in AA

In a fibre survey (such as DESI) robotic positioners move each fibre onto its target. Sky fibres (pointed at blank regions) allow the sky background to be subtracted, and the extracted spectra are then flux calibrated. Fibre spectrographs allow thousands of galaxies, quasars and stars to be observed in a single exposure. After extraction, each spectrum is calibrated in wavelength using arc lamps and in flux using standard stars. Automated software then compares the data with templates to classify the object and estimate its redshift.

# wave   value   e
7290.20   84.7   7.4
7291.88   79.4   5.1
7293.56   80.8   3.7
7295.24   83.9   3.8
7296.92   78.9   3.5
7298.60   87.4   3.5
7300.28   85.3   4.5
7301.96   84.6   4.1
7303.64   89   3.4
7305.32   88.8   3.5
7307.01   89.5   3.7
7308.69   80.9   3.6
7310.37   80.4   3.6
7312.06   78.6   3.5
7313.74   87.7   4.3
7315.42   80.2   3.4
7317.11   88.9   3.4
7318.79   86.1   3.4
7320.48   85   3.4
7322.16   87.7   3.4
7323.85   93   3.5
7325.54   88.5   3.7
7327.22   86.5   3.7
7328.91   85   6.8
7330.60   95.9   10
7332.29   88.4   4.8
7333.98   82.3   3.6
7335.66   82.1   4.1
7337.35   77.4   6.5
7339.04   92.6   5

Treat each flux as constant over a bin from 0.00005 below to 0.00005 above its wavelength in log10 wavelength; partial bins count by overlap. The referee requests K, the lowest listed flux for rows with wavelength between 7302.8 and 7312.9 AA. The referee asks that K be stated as 78.6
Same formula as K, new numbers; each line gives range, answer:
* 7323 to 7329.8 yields 85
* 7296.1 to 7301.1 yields 78.9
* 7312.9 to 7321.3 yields 80.2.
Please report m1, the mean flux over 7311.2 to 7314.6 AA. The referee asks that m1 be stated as 83.2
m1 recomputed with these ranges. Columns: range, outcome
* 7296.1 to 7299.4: 83.1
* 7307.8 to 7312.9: 80.1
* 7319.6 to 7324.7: 88.4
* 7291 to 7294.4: 80.1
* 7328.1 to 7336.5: 86.8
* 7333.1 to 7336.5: 82.4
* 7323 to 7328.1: 89.3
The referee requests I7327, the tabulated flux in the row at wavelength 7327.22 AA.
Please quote 86.5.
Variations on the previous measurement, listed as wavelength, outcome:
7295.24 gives 83.9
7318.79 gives 86.1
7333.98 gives 82.3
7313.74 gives 87.7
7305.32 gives 88.8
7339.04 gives 92.6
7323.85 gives 93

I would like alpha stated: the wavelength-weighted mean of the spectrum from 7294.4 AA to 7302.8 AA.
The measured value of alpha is 84.1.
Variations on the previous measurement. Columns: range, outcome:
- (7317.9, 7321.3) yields 85.6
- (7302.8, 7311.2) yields 85.7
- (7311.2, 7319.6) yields 84.3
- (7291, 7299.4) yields 82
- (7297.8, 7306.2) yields 87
